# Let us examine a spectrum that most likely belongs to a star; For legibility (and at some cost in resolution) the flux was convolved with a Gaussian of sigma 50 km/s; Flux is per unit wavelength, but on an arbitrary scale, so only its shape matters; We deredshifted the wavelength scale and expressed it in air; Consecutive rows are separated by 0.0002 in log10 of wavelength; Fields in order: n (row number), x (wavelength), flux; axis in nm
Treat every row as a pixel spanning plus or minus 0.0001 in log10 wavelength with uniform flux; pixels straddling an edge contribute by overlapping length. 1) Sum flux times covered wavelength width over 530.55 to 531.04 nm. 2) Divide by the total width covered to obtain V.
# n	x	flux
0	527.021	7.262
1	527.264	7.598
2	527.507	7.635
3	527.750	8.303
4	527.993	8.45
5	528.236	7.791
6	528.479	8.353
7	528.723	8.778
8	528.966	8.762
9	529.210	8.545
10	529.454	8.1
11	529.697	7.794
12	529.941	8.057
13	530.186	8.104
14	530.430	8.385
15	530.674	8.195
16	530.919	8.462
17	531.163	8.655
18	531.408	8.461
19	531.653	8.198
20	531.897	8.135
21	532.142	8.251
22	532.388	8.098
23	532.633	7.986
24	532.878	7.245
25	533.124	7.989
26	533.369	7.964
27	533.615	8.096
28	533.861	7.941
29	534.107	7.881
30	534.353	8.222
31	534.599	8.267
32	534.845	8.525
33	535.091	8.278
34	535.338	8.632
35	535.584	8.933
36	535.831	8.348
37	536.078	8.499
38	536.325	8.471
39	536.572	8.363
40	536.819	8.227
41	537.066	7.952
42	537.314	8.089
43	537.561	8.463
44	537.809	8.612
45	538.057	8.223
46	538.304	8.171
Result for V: 8.32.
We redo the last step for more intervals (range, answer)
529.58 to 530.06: 7.93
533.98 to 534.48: 8.05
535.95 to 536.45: 8.48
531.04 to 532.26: 8.35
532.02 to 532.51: 8.16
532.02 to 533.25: 7.91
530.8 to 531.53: 8.53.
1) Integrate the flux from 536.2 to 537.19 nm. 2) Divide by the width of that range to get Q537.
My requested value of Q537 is 8.25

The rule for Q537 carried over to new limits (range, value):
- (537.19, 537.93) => 8.39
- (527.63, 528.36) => 8.19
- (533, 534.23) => 7.97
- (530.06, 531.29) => 8.36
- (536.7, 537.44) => 8.09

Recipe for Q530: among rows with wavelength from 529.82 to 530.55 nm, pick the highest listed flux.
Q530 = 8.385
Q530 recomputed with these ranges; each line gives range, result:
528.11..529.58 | 8.778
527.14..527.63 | 7.635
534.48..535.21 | 8.525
